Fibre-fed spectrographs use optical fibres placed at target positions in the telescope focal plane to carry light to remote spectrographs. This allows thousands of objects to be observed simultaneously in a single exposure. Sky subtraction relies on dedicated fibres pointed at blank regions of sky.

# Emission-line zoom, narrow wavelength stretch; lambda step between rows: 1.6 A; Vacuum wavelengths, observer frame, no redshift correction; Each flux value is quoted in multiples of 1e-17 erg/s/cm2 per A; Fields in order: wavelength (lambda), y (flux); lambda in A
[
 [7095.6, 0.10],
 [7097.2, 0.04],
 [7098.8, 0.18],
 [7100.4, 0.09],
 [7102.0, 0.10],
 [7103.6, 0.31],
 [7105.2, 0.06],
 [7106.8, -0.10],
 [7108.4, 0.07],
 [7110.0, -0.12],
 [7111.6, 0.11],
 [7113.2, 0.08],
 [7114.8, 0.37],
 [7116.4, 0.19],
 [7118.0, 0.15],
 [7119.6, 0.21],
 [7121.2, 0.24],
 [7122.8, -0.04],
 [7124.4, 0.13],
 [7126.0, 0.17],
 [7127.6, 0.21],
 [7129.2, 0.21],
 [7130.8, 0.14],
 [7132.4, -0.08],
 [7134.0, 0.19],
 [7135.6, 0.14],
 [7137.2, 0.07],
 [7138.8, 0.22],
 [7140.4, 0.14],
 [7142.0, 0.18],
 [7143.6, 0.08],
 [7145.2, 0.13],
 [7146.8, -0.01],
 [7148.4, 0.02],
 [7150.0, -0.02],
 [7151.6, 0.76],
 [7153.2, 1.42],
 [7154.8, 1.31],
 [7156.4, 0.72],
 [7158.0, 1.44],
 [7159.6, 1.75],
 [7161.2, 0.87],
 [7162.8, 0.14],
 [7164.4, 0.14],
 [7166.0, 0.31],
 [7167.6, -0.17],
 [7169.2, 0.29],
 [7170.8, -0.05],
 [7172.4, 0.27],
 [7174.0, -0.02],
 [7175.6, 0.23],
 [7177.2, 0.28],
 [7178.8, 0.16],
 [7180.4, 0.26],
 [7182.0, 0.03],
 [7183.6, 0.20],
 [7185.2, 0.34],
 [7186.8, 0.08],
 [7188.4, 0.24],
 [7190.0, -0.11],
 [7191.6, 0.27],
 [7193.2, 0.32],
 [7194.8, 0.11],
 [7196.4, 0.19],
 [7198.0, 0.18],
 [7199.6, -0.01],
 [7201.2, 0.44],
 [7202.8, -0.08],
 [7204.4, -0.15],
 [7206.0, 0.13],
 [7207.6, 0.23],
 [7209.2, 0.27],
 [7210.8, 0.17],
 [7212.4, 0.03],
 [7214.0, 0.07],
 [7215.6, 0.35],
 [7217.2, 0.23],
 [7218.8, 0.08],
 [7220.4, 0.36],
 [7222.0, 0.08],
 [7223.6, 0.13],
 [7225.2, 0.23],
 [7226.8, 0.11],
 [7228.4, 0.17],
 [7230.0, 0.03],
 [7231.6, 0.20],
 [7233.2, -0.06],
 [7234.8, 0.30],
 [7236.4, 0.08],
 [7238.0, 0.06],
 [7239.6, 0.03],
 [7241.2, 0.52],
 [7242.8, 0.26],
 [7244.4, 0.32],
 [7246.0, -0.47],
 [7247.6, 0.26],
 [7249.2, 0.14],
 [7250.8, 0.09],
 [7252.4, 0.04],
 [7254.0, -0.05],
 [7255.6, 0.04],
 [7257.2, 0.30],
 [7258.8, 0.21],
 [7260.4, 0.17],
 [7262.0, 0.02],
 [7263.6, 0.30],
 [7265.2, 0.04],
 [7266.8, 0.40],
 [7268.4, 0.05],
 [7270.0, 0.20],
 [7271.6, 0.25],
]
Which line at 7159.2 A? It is [O II]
